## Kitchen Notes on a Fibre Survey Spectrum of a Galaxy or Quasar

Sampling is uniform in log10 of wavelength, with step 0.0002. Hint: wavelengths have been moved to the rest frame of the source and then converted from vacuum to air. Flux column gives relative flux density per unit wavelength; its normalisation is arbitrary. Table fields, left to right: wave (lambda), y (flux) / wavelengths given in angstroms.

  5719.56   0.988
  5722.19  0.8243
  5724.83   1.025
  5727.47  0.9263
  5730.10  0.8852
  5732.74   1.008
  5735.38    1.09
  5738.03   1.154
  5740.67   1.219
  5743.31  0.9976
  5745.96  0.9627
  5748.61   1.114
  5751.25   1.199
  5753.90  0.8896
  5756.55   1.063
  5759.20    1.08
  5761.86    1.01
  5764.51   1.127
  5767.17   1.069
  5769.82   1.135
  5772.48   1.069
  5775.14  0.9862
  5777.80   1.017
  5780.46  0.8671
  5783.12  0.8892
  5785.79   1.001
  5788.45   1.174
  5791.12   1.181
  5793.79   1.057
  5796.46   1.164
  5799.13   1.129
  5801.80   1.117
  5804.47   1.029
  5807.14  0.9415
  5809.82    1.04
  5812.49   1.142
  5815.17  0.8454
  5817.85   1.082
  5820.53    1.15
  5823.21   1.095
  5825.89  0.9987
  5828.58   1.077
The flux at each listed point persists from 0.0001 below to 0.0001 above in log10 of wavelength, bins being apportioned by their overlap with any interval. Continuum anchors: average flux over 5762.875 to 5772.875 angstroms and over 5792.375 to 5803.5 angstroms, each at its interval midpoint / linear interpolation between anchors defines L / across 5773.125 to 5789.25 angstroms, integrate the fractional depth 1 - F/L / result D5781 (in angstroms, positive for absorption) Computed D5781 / 1.75 angstroms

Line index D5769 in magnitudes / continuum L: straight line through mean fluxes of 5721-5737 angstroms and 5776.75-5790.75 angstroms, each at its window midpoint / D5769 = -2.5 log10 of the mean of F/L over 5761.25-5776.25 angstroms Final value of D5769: -0.08 mag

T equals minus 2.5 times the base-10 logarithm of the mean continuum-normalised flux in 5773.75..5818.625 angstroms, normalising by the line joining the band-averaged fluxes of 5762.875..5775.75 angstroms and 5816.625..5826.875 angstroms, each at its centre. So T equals 0.05 mag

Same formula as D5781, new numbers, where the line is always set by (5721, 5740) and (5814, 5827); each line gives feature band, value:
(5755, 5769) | -0.8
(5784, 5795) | -0.8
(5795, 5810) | -0.6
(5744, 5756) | -0.4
